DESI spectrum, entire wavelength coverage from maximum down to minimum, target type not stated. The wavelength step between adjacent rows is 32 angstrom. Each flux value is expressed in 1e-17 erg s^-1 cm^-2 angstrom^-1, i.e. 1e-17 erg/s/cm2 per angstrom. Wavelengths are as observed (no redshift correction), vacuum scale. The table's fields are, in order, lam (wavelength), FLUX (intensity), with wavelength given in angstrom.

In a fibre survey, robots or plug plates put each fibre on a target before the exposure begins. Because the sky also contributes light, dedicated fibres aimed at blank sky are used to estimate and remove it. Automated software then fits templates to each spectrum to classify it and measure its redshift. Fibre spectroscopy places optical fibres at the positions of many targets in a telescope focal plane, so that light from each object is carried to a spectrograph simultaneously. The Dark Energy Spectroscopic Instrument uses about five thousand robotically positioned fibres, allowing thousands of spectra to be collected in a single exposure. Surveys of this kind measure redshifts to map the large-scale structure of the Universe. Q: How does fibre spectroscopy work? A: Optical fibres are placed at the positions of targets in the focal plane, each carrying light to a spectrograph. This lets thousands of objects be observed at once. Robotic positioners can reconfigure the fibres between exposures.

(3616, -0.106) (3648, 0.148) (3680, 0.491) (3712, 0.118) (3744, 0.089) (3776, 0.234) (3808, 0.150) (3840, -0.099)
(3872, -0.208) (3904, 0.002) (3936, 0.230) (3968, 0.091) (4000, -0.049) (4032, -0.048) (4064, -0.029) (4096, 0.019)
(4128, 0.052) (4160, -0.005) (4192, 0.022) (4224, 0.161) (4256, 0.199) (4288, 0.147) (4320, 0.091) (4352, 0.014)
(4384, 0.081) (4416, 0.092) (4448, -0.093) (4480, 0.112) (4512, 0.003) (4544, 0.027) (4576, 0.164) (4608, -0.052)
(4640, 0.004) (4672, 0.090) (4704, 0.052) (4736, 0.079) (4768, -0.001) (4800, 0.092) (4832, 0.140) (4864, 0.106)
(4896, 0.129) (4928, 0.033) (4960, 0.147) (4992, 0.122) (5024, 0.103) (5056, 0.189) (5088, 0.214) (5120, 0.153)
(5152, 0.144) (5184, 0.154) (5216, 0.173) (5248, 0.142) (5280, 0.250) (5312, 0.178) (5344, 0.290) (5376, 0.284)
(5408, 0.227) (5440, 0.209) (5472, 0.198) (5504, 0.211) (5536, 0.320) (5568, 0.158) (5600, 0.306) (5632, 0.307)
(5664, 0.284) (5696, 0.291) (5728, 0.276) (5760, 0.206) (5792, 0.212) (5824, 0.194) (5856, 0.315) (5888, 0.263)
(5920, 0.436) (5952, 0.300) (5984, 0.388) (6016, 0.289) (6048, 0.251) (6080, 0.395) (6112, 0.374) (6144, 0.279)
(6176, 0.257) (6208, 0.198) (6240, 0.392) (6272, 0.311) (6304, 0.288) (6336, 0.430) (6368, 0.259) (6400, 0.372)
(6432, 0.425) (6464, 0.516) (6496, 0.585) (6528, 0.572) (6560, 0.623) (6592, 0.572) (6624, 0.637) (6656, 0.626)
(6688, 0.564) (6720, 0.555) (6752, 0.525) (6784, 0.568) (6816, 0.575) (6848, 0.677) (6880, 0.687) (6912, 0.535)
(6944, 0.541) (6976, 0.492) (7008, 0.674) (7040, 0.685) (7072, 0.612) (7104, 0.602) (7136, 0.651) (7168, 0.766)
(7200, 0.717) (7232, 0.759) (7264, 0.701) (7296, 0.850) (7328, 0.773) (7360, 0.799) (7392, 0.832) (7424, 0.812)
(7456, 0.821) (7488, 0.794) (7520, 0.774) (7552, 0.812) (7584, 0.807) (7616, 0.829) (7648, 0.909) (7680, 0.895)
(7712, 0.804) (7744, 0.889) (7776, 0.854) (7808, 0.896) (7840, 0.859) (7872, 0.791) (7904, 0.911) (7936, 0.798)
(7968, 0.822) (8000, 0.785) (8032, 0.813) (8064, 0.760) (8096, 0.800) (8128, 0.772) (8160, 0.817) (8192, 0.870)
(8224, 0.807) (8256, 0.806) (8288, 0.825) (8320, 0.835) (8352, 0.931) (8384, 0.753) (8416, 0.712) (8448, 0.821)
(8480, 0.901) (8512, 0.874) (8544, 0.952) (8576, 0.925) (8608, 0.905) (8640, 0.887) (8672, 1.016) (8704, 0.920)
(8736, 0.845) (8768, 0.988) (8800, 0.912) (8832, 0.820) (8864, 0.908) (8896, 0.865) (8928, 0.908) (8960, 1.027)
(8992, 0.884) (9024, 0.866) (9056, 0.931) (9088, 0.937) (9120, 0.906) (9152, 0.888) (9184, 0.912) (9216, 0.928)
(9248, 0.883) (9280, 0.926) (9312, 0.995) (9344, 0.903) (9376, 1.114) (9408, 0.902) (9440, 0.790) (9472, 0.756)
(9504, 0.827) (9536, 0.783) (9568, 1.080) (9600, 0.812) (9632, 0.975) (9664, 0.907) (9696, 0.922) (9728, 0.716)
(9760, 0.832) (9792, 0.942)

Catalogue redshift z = 0.617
